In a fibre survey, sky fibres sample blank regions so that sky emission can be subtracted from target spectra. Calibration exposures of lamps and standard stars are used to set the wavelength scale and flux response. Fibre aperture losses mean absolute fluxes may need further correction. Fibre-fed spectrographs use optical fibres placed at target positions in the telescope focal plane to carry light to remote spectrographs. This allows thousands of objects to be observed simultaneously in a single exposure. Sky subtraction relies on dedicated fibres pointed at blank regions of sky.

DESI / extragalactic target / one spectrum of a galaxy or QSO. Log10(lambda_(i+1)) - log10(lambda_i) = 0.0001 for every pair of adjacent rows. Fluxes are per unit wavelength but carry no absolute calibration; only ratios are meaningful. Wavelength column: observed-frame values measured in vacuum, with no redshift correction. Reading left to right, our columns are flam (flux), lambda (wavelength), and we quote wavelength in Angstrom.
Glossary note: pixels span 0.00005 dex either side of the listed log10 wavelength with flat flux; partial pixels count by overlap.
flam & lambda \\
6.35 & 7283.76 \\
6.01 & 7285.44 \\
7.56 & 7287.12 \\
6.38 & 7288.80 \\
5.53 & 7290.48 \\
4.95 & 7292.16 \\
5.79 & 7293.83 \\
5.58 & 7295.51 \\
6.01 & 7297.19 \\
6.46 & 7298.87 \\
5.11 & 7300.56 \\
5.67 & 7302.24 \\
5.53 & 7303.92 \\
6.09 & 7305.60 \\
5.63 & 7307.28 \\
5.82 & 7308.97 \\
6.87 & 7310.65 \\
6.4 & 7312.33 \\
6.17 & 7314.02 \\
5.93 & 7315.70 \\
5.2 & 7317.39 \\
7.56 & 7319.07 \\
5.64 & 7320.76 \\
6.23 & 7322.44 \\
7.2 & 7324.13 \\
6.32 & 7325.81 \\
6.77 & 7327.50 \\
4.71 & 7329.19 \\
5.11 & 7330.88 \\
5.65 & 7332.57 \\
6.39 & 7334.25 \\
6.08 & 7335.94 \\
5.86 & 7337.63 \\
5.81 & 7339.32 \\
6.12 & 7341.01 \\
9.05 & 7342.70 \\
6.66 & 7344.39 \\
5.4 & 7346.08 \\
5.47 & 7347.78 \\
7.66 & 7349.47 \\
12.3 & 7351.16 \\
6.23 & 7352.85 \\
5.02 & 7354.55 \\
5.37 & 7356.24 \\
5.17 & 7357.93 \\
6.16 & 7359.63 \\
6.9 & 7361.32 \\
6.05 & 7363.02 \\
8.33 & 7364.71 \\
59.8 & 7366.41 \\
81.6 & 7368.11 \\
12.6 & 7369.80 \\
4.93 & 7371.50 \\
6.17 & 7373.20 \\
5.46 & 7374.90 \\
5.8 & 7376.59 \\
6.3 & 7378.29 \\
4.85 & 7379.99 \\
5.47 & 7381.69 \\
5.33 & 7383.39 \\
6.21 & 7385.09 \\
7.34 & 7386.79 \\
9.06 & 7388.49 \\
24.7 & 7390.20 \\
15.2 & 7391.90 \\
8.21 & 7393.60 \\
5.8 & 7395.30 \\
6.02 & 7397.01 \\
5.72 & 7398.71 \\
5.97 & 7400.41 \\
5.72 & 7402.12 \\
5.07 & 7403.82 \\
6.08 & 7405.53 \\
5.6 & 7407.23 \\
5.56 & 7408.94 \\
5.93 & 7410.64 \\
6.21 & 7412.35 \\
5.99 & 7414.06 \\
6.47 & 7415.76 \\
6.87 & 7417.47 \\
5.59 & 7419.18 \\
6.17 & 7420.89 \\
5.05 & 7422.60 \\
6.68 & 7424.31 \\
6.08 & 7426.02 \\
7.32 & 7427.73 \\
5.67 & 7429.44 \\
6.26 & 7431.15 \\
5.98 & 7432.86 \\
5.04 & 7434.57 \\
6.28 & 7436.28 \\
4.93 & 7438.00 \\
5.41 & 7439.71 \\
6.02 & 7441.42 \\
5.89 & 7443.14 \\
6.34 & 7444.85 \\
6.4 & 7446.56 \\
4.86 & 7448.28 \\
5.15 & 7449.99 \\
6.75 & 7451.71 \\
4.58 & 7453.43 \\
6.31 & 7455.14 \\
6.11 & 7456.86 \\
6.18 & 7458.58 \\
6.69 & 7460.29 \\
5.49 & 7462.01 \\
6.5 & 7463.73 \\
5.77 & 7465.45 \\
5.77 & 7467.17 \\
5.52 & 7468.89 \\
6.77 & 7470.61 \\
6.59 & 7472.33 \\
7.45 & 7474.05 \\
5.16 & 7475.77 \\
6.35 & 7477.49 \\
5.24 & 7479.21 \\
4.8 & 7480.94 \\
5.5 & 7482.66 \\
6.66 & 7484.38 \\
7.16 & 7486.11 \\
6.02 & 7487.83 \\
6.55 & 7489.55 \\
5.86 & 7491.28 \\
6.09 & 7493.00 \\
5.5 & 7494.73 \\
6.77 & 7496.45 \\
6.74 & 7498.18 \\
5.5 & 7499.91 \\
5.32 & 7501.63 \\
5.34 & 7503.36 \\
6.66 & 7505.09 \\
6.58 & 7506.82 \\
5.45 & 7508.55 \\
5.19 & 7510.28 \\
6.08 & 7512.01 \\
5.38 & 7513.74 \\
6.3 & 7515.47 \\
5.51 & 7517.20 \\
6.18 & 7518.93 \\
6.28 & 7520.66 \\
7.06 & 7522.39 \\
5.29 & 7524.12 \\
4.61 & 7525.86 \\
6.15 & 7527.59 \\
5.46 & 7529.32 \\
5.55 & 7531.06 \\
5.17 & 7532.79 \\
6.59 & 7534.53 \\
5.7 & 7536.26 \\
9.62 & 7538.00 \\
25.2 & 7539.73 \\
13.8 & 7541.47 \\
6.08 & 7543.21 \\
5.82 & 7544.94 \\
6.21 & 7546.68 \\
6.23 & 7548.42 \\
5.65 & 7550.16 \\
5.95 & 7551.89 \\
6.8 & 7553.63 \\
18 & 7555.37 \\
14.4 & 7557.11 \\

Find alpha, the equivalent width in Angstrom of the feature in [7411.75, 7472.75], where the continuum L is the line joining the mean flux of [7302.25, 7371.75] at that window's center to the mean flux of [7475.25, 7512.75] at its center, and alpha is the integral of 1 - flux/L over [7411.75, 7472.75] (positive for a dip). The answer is 9.8 Angstrom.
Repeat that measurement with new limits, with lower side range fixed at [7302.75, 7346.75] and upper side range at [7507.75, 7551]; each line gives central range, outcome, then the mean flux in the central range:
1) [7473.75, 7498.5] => 2.9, 6.08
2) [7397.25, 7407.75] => 1.3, 5.72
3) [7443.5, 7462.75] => 2.4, 5.9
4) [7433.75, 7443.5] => 1.6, 5.58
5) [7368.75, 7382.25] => -2.6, 7.63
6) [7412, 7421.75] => 0.5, 6.21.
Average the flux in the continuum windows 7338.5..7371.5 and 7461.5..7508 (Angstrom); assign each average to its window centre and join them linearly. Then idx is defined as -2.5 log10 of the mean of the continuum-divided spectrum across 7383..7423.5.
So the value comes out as 0.426 mag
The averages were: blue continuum 13.6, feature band 7.35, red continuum 6.06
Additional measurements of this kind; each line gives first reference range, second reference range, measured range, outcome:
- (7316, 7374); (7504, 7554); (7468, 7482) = 0.31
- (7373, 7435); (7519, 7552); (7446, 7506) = 0.20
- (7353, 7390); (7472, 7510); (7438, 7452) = 0.43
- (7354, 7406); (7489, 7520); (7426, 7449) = 0.45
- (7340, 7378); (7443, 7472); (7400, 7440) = 0.38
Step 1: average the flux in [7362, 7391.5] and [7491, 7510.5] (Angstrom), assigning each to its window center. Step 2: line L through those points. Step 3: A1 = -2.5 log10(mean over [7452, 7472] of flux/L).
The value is 0.416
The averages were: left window 15.2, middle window 6.01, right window 5.94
